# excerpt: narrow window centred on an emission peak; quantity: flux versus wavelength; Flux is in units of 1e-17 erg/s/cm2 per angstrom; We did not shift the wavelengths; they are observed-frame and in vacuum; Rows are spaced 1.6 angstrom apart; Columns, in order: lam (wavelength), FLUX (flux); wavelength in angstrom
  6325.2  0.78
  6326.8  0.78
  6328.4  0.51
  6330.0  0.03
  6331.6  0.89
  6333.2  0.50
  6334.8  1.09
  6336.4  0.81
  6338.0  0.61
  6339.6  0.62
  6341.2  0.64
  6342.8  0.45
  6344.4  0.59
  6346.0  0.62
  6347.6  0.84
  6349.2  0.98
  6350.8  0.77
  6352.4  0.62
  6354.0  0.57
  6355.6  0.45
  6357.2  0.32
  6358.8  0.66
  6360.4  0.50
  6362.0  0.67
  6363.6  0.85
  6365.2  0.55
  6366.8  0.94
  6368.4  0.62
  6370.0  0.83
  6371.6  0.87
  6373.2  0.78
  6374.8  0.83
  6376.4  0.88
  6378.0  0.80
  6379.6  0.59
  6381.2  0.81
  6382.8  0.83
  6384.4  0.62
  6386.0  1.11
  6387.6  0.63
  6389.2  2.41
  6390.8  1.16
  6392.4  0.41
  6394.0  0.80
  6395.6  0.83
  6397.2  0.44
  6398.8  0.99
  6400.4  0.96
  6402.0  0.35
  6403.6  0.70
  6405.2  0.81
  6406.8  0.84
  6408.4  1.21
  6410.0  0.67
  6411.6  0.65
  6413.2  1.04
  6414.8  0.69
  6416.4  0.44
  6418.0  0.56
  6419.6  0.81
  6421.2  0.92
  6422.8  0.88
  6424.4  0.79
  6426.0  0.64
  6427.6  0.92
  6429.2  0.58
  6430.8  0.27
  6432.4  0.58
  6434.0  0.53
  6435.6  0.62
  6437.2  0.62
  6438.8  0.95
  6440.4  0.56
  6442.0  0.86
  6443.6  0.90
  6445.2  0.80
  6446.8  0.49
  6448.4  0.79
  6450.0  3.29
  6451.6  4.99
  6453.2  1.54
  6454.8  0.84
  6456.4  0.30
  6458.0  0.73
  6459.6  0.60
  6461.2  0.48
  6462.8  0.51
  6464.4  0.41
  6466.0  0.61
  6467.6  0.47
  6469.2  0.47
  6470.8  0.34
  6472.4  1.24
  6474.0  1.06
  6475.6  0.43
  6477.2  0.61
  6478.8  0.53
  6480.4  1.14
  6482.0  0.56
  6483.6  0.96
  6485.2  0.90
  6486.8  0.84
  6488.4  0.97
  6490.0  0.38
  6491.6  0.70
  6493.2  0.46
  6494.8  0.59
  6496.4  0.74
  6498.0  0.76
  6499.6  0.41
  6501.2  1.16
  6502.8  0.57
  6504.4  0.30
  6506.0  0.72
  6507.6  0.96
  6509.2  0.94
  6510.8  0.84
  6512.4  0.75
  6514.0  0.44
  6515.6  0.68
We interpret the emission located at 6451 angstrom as [O III] 5007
